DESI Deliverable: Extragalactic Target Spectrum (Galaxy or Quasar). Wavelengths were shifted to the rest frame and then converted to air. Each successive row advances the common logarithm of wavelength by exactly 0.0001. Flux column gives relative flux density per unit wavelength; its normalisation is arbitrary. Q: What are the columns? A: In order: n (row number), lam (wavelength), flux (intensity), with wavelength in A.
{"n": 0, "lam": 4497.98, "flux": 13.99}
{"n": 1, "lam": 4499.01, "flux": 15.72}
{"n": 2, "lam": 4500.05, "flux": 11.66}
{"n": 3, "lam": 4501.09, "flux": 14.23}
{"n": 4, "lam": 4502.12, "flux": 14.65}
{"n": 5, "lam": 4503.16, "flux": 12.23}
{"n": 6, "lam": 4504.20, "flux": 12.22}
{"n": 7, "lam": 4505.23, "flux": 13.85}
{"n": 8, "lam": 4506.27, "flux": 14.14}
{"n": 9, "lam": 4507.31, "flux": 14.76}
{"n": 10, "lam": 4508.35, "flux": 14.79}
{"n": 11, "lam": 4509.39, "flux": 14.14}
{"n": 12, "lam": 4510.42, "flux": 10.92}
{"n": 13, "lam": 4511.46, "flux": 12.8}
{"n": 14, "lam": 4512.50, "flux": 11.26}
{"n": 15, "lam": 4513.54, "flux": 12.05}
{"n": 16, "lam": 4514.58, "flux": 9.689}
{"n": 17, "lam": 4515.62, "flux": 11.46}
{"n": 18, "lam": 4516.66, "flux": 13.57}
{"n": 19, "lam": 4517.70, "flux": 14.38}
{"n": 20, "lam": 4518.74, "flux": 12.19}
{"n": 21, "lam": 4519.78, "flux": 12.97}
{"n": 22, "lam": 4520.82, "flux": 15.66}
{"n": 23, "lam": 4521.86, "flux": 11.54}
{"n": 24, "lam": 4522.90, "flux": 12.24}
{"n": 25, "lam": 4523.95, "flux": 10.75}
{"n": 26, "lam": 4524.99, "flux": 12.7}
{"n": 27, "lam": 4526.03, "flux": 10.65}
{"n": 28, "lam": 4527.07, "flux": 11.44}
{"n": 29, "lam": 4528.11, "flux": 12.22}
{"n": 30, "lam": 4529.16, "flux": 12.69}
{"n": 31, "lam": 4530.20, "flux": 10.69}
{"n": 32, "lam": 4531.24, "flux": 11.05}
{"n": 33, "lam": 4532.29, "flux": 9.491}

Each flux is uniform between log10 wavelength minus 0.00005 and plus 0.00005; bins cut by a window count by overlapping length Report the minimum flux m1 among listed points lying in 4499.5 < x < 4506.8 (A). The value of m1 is 11.66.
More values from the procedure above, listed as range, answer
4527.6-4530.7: 10.69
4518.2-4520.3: 12.19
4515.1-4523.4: 11.46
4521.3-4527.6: 10.65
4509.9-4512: 10.92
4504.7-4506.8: 13.85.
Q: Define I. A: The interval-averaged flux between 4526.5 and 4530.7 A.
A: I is 11.8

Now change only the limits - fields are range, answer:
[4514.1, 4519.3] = 12.3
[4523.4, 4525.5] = 11.7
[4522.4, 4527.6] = 11.6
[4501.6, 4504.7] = 13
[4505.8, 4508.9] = 14.5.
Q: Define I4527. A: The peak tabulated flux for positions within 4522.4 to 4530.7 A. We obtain 12.7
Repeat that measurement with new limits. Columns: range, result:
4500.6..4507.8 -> 14.76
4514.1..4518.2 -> 14.38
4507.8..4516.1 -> 14.79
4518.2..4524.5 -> 15.66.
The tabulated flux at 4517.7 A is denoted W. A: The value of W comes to 14.38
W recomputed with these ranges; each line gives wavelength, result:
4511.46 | 12.8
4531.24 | 11.05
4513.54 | 12.05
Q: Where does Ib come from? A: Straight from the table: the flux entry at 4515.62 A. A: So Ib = 11.46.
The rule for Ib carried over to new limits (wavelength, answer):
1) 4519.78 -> 12.97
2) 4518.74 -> 12.19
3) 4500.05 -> 11.66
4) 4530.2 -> 10.69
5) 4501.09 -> 14.23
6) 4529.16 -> 12.69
